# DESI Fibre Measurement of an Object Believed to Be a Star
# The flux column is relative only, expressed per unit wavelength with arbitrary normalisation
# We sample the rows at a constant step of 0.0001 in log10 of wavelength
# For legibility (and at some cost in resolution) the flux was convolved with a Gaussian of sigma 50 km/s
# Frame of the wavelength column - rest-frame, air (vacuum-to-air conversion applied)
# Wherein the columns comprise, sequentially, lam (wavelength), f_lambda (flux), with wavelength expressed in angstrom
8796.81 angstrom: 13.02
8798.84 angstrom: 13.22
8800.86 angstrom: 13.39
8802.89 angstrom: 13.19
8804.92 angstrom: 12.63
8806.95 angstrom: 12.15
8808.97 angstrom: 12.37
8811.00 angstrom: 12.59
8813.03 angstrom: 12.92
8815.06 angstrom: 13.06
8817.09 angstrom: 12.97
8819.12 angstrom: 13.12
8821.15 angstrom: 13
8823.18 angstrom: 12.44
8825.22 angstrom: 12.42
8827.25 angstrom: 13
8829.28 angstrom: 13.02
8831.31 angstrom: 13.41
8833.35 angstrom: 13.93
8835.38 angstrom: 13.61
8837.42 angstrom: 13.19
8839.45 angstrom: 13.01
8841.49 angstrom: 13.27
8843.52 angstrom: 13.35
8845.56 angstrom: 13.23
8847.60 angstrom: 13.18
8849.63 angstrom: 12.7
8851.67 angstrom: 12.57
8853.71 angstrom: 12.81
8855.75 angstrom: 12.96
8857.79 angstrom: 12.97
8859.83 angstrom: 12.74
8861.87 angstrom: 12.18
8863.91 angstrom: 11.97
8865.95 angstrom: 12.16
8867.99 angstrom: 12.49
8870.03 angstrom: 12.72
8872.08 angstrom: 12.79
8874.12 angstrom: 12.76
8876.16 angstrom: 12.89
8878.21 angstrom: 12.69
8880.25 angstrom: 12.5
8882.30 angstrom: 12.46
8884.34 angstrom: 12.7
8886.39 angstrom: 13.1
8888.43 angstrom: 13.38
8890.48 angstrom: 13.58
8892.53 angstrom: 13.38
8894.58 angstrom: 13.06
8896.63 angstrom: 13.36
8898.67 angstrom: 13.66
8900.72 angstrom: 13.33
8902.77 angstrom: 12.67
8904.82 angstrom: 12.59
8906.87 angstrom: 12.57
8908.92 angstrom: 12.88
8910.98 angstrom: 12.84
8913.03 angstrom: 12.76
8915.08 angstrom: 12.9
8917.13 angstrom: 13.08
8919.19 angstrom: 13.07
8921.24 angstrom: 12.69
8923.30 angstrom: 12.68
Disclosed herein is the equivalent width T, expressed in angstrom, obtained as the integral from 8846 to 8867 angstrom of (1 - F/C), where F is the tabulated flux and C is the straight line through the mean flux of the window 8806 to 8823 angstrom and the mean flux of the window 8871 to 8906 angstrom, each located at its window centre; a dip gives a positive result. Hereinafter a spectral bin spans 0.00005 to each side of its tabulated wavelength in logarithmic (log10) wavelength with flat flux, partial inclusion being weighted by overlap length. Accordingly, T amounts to 0.4 angstrom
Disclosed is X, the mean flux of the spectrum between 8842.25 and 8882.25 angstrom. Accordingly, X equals 12.7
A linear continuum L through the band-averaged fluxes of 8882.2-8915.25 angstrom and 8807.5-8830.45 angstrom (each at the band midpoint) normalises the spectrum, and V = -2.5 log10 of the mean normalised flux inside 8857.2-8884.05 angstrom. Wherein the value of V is 0.033 mag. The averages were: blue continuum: 12.8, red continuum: 13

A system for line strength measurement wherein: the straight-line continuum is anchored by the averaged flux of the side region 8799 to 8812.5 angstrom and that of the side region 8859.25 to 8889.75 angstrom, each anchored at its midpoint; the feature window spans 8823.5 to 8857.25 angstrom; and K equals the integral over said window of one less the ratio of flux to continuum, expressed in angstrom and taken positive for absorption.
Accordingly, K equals -1.02 angstrom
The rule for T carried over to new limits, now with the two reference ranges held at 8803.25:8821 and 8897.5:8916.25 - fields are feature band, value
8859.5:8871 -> 0.4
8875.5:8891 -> 0.0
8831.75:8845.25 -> -0.6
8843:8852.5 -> -0.1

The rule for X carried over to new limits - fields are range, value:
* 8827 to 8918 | 12.9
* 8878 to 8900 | 13.1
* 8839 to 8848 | 13.2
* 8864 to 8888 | 12.7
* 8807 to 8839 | 13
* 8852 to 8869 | 12.5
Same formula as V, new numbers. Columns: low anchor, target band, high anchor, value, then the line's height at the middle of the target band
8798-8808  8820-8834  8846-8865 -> -0.02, 12.8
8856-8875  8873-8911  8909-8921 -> -0.02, 12.7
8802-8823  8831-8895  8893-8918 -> 0.00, 12.9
